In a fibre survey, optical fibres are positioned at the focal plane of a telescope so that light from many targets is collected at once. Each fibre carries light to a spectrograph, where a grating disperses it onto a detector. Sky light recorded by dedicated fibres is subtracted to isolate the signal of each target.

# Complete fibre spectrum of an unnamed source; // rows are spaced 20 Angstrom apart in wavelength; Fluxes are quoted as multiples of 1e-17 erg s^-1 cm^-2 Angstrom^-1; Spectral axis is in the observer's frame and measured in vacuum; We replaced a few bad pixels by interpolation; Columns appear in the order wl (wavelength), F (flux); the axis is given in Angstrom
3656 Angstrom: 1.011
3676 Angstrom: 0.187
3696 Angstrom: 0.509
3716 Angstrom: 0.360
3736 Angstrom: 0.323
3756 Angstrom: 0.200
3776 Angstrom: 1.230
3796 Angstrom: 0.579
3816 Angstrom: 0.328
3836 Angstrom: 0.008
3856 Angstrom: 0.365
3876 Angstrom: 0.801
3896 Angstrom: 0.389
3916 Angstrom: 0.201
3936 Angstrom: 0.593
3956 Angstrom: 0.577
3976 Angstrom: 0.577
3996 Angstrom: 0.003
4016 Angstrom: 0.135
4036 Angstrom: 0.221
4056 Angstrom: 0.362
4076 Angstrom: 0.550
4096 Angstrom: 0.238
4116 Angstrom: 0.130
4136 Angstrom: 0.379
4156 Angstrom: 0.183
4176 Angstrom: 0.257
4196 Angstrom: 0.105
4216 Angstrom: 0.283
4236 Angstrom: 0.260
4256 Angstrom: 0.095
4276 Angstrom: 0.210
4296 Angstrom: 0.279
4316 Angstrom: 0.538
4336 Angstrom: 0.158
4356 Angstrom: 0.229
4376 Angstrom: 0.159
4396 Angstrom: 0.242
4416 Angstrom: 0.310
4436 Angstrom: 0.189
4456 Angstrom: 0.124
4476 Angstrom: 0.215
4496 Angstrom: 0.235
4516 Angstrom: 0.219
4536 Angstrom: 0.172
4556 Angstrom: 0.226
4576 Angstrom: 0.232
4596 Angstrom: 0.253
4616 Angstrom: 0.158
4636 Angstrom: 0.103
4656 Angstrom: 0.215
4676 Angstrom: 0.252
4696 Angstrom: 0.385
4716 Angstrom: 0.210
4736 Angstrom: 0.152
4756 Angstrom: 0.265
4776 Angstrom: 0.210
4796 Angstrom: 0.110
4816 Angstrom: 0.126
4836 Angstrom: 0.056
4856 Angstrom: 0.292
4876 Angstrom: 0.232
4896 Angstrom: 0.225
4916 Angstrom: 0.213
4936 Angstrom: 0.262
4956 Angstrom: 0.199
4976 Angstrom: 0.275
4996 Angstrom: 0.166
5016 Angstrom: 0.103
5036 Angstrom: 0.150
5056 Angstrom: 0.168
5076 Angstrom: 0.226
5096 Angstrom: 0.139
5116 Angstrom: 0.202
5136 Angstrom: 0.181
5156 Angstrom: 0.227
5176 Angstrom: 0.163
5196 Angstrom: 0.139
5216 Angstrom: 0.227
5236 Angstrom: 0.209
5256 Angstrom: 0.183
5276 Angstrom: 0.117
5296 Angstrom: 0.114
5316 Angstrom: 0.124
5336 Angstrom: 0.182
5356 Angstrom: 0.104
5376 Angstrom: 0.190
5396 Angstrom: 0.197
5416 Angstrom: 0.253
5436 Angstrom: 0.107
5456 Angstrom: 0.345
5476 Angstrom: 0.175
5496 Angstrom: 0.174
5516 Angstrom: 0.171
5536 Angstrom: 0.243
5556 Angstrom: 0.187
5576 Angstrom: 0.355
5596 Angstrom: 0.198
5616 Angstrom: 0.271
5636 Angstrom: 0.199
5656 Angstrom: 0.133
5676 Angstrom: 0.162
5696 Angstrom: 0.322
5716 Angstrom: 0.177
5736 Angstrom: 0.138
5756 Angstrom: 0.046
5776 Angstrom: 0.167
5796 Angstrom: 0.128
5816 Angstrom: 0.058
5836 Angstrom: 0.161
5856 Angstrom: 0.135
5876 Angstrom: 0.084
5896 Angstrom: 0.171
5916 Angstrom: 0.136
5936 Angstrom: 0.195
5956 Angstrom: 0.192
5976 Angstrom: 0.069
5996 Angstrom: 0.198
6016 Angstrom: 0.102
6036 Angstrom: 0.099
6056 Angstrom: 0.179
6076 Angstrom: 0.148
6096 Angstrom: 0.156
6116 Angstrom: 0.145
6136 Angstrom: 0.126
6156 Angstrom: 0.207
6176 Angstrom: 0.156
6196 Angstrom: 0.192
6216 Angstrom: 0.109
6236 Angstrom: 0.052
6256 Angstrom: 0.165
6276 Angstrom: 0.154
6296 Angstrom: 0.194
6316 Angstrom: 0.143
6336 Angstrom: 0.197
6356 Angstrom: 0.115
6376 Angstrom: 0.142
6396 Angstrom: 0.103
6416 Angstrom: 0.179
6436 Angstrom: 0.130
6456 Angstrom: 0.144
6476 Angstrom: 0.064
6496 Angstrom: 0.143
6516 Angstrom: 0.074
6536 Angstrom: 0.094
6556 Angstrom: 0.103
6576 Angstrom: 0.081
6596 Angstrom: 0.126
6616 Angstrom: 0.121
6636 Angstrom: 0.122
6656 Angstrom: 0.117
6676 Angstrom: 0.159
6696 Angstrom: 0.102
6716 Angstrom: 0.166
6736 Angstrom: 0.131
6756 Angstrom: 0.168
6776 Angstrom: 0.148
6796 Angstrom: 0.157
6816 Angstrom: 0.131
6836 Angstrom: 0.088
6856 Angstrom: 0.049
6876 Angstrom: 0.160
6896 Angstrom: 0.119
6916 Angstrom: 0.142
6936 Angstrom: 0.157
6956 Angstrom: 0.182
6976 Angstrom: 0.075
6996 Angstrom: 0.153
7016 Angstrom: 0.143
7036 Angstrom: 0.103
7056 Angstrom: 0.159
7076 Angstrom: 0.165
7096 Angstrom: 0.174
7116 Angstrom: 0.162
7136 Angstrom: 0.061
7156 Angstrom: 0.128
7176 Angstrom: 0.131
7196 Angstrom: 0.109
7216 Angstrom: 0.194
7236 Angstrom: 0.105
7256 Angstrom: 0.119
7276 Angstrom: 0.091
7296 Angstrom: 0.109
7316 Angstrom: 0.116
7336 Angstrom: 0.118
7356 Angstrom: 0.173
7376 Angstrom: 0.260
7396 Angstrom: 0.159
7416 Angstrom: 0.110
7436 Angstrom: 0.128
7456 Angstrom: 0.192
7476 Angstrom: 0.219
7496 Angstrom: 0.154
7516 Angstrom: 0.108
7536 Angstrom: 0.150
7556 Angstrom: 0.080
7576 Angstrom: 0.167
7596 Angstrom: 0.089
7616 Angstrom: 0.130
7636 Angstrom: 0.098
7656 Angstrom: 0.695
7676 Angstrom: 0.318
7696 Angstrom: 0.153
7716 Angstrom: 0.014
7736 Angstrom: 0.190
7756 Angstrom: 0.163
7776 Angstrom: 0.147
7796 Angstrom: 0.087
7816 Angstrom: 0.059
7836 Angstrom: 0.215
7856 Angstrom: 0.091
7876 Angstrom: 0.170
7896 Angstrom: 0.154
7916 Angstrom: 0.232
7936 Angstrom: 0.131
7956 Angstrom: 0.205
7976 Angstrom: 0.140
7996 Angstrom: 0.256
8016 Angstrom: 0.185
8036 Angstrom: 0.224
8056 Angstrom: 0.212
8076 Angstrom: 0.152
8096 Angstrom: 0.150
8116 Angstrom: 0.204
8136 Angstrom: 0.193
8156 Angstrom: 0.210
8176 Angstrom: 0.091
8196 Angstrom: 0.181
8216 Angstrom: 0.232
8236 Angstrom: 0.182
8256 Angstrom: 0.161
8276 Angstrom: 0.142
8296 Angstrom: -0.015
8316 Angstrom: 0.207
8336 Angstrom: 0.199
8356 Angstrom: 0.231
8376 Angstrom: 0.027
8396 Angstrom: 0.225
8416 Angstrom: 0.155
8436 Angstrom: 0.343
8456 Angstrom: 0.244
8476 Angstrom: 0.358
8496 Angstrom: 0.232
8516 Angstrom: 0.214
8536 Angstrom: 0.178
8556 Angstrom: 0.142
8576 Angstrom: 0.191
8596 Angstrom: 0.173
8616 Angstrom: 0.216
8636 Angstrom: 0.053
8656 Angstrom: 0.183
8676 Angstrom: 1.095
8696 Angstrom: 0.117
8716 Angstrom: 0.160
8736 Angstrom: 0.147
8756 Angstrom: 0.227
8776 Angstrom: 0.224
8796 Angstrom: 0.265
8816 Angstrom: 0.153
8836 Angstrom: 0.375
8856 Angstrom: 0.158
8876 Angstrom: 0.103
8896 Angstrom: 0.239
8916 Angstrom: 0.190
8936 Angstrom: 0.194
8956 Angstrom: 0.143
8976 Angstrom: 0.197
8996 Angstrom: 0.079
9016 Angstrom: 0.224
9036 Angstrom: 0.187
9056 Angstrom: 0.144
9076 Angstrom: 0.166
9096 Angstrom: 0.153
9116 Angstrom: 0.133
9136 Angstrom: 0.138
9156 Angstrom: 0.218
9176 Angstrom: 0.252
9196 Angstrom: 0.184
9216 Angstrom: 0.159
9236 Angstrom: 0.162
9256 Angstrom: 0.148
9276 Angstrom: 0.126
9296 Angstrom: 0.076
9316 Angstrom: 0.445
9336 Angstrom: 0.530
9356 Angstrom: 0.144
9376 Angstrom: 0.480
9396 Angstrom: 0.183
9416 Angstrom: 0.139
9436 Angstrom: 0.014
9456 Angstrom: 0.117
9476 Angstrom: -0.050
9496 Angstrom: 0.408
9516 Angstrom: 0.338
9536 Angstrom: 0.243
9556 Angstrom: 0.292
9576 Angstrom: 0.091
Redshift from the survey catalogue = 1.055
